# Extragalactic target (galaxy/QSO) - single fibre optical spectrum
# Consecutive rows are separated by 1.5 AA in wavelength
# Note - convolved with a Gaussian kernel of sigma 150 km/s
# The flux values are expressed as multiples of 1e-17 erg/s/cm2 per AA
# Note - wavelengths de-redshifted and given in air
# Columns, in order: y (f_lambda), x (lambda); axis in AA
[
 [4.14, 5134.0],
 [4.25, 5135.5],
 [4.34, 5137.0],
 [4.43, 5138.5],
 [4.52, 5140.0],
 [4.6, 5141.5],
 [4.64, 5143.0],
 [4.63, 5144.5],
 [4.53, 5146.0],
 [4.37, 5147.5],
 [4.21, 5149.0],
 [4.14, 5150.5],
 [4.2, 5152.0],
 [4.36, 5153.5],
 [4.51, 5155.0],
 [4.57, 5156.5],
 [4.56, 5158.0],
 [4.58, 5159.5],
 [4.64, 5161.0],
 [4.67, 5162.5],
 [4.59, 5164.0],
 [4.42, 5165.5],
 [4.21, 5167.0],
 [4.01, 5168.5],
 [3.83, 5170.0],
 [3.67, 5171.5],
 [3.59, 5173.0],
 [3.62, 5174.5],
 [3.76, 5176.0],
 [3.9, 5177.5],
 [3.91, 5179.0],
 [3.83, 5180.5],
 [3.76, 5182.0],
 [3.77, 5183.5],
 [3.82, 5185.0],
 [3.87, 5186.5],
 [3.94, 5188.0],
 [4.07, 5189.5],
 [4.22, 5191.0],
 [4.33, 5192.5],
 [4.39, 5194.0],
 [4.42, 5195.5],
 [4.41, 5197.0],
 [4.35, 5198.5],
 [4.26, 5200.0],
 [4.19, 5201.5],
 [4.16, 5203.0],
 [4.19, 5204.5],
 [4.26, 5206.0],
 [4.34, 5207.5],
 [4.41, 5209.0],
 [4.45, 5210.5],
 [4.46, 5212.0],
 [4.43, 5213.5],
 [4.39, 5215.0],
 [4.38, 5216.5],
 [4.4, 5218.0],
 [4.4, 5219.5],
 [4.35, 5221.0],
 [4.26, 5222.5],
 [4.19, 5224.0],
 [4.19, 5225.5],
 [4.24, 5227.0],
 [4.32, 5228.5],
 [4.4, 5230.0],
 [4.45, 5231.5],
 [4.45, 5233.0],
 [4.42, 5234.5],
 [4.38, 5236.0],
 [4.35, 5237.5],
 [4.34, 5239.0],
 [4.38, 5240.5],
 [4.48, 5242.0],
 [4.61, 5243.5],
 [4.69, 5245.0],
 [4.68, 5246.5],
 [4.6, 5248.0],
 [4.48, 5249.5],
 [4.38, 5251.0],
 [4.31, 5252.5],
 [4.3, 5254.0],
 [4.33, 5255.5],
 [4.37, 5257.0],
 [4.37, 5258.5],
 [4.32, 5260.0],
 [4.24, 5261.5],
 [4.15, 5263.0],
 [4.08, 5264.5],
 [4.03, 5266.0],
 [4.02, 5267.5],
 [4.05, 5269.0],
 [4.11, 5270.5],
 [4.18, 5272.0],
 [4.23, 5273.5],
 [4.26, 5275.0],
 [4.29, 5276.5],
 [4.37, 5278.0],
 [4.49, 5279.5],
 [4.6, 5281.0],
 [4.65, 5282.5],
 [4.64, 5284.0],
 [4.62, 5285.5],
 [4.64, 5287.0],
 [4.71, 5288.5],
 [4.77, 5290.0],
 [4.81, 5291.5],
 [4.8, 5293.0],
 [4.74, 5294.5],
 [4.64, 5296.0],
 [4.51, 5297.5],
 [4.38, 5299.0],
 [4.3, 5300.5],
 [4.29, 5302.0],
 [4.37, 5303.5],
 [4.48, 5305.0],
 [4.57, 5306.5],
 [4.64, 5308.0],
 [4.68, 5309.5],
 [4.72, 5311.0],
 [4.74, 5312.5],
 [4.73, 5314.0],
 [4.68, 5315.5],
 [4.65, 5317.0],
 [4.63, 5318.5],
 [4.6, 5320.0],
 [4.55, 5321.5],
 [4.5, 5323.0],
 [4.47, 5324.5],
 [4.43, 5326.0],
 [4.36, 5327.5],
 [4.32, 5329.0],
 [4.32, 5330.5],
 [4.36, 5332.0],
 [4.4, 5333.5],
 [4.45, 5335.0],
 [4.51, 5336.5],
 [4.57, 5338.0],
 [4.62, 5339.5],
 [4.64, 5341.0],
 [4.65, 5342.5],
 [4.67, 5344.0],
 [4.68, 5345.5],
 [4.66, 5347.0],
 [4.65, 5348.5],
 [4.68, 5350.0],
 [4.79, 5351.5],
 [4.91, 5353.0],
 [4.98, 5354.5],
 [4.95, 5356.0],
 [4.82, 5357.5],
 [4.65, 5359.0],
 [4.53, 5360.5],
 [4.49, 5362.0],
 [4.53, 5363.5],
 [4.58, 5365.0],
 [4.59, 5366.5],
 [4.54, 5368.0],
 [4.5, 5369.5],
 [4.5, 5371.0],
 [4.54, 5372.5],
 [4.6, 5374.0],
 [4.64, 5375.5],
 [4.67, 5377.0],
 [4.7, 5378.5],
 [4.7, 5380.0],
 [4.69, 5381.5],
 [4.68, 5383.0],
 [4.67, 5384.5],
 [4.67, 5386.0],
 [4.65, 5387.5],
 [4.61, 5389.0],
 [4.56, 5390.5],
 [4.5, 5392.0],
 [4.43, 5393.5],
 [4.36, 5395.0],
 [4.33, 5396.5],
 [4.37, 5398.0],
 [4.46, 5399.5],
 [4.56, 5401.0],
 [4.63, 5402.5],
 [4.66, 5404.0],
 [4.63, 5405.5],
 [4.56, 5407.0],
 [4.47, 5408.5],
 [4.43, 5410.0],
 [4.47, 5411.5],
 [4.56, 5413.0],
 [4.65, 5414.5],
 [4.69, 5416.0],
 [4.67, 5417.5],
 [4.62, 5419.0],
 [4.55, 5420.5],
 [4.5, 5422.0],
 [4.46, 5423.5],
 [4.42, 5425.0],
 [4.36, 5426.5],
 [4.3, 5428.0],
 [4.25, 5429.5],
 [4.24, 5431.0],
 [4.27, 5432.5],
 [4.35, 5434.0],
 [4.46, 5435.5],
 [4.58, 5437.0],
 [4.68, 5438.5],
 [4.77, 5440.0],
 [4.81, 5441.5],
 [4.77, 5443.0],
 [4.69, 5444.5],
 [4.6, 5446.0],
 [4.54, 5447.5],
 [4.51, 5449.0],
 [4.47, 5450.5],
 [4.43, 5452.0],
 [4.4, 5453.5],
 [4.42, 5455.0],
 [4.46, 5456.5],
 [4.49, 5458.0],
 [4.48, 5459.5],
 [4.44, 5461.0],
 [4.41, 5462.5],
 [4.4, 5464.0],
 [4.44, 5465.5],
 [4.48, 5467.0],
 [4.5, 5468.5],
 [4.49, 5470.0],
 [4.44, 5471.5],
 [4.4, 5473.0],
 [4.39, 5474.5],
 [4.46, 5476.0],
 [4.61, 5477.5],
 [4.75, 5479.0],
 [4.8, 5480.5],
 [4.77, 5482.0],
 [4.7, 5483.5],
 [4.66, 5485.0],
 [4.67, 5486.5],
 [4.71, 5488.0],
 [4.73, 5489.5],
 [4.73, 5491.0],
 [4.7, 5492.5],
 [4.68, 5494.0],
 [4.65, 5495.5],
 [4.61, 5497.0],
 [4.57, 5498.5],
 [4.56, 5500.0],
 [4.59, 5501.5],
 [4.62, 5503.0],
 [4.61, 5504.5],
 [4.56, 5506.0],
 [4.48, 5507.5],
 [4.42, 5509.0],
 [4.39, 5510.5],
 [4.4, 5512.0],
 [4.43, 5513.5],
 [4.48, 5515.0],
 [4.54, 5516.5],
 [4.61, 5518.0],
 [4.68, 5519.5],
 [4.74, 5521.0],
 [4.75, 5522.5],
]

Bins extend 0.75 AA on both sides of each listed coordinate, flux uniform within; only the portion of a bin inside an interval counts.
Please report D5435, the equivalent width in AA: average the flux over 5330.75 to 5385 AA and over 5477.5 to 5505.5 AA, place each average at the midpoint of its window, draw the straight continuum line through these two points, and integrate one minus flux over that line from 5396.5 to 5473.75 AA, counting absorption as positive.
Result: 2.5 AA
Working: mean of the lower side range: 4.63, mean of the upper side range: 4.67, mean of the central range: 4.5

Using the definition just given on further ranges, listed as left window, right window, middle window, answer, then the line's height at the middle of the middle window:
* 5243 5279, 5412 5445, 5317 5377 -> -2.3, 4.42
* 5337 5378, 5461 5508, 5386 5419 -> 0.6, 4.63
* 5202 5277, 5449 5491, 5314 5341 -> -0.6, 4.41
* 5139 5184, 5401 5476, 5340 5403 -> -2.6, 4.44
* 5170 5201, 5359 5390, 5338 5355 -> -0.7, 4.51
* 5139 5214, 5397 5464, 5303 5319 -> -0.9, 4.38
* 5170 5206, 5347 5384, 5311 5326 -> -0.4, 4.49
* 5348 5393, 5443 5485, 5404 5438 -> 0.7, 4.58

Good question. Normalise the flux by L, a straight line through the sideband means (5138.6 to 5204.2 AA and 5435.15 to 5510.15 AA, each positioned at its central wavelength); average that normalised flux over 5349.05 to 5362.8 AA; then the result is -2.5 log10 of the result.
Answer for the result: -0.076 mag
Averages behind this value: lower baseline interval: 4.21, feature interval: 4.75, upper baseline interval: 4.57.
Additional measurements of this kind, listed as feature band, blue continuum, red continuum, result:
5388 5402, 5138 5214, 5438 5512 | 0.00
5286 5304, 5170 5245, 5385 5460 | -0.06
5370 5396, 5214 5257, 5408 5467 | -0.03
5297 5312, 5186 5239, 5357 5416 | -0.01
